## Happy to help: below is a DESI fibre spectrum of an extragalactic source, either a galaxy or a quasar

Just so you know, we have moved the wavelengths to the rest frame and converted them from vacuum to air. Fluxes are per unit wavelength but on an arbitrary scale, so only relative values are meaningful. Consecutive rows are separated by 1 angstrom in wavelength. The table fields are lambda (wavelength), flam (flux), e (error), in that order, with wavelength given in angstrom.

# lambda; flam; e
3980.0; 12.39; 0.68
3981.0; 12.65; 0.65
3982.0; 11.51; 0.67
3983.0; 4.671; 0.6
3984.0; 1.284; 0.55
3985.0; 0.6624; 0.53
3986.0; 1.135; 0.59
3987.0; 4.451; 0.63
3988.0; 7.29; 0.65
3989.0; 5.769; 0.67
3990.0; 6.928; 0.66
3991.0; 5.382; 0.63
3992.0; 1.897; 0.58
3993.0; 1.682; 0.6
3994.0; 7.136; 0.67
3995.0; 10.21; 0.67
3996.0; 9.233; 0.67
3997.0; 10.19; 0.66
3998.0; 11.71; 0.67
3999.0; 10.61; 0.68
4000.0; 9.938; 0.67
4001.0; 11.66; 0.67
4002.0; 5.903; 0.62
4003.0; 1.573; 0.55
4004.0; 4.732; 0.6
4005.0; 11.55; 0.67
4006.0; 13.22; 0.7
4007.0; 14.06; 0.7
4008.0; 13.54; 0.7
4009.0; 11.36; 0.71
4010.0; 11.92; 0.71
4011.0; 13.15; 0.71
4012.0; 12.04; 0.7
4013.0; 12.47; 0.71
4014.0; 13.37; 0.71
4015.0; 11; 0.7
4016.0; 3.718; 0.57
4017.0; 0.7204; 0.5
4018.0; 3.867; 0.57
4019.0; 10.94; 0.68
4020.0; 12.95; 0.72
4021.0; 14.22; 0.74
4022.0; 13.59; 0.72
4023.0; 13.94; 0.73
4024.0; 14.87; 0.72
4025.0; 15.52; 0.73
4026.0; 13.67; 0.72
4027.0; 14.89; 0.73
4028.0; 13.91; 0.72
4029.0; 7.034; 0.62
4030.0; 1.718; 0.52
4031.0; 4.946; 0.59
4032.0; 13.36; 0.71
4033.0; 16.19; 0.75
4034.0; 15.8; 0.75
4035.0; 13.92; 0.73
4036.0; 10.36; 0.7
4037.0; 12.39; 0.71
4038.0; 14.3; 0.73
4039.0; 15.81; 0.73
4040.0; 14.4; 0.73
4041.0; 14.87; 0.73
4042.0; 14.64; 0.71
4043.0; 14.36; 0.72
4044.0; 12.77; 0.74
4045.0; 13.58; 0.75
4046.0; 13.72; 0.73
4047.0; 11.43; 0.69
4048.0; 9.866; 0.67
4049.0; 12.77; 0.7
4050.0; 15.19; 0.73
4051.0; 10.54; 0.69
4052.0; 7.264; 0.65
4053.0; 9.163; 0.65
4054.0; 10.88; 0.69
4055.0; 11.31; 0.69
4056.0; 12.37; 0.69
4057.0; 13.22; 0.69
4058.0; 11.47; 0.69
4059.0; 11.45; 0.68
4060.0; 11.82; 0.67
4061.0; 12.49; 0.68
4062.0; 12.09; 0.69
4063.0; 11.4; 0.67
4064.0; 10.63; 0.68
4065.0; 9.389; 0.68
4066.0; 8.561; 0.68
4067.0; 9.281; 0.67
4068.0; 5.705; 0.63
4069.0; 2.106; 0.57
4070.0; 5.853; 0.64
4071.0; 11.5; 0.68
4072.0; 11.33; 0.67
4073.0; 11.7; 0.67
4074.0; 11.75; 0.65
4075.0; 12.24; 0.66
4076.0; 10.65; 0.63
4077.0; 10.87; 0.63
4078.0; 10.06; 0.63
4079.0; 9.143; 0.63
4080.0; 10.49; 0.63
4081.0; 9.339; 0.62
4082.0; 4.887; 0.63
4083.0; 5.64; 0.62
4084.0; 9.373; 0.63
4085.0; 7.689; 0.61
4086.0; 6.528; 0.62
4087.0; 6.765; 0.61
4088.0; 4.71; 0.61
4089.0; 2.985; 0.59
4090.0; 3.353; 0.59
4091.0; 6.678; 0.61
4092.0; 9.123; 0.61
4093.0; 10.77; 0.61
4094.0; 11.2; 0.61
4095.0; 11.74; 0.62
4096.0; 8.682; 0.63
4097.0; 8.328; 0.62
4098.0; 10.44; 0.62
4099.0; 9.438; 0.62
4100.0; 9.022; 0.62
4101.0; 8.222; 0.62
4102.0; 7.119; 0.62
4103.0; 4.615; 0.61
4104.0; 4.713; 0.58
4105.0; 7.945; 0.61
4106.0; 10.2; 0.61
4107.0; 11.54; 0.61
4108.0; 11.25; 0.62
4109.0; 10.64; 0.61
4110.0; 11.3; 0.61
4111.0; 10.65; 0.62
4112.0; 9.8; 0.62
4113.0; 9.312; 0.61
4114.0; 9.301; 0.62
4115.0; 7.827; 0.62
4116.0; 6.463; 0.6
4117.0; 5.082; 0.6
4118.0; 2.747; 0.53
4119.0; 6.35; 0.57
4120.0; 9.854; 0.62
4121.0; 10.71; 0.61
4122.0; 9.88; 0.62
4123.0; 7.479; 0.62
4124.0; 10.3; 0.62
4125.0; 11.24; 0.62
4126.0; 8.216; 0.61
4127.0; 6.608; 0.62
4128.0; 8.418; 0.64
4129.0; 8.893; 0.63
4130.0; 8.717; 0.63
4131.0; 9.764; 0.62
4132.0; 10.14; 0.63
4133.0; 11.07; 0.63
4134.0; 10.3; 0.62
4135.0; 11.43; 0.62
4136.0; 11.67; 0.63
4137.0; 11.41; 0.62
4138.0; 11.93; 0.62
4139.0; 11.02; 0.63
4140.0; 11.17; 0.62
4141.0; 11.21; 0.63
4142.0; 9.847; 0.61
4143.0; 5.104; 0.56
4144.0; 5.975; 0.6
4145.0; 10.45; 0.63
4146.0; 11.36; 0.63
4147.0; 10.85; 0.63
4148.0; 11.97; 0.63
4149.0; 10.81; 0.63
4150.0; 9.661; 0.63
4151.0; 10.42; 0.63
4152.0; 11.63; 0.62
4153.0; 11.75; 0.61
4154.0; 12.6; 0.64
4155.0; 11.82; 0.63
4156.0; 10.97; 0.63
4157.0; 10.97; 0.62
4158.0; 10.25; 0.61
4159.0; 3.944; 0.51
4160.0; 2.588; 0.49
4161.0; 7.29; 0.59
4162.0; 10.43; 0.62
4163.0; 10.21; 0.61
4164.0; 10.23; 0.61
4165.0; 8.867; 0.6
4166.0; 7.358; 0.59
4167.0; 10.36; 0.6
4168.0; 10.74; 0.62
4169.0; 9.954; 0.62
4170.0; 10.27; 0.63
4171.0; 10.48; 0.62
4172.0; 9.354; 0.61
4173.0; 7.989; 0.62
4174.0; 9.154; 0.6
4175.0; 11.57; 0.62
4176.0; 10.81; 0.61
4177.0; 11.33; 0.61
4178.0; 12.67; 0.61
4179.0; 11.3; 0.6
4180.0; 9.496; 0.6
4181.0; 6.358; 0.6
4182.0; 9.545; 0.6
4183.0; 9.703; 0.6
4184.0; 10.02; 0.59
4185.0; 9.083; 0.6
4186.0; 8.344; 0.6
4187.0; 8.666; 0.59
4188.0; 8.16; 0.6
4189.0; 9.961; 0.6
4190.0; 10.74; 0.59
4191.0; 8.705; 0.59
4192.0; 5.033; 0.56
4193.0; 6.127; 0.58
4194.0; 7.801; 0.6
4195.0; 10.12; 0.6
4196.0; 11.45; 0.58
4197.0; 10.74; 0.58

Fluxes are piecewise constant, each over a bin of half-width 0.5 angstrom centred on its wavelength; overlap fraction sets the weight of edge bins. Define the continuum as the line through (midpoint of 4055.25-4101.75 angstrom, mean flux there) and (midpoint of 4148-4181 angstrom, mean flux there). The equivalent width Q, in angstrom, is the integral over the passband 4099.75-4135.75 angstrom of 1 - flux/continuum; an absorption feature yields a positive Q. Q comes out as 2.6 angstrom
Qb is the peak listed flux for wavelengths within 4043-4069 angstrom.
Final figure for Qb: 15.19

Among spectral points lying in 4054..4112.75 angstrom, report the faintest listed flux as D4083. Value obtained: 2.106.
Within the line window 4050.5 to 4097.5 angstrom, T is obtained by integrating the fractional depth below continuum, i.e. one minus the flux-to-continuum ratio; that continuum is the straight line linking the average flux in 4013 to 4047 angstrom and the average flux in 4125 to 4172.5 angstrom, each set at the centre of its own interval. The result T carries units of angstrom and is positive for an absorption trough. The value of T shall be 8.20 angstrom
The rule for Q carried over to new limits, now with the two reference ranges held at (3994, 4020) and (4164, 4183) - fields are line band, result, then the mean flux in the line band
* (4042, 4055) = -2.8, 11.9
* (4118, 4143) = 0.4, 9.66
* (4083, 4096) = 3.0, 7.54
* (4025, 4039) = -3.3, 12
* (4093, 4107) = 1.5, 8.77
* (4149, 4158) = -1.2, 11.2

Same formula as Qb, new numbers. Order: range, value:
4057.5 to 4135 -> 12.49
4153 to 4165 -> 12.6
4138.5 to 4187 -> 12.67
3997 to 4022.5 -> 14.22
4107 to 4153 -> 11.97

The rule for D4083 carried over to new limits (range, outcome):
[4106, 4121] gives 2.747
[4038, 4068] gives 5.705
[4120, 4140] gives 6.608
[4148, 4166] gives 2.588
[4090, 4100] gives 3.353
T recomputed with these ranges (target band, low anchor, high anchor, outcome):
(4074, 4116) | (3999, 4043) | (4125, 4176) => 7.3 angstrom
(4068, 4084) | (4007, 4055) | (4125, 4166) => 2.9 angstrom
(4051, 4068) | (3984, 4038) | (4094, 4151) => -2.1 angstrom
